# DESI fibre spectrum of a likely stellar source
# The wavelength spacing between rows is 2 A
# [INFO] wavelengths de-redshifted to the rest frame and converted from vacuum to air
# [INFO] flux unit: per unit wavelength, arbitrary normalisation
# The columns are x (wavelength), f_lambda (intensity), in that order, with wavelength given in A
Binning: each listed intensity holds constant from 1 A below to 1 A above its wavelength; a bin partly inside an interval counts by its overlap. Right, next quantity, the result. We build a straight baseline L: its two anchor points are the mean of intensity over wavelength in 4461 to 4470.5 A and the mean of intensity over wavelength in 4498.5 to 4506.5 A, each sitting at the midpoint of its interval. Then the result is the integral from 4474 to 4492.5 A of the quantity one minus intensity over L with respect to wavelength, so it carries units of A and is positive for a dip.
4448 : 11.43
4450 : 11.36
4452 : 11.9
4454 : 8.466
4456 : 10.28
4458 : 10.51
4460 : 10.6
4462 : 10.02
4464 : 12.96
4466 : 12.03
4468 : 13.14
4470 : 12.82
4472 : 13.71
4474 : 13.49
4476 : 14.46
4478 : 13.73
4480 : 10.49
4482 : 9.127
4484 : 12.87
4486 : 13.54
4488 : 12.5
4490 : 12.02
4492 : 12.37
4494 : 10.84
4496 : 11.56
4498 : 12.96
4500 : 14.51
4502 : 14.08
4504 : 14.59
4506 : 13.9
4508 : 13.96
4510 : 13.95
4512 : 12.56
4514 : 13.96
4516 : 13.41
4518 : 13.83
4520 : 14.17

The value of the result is 1.0 A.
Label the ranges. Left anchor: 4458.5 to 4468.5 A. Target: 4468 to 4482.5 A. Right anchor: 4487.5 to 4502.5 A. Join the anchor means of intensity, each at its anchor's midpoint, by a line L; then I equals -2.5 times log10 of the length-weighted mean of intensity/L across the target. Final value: -0.07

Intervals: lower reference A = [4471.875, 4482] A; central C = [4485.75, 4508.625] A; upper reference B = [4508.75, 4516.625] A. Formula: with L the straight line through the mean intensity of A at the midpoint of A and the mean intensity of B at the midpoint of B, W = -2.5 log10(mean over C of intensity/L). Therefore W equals 0.01 mag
